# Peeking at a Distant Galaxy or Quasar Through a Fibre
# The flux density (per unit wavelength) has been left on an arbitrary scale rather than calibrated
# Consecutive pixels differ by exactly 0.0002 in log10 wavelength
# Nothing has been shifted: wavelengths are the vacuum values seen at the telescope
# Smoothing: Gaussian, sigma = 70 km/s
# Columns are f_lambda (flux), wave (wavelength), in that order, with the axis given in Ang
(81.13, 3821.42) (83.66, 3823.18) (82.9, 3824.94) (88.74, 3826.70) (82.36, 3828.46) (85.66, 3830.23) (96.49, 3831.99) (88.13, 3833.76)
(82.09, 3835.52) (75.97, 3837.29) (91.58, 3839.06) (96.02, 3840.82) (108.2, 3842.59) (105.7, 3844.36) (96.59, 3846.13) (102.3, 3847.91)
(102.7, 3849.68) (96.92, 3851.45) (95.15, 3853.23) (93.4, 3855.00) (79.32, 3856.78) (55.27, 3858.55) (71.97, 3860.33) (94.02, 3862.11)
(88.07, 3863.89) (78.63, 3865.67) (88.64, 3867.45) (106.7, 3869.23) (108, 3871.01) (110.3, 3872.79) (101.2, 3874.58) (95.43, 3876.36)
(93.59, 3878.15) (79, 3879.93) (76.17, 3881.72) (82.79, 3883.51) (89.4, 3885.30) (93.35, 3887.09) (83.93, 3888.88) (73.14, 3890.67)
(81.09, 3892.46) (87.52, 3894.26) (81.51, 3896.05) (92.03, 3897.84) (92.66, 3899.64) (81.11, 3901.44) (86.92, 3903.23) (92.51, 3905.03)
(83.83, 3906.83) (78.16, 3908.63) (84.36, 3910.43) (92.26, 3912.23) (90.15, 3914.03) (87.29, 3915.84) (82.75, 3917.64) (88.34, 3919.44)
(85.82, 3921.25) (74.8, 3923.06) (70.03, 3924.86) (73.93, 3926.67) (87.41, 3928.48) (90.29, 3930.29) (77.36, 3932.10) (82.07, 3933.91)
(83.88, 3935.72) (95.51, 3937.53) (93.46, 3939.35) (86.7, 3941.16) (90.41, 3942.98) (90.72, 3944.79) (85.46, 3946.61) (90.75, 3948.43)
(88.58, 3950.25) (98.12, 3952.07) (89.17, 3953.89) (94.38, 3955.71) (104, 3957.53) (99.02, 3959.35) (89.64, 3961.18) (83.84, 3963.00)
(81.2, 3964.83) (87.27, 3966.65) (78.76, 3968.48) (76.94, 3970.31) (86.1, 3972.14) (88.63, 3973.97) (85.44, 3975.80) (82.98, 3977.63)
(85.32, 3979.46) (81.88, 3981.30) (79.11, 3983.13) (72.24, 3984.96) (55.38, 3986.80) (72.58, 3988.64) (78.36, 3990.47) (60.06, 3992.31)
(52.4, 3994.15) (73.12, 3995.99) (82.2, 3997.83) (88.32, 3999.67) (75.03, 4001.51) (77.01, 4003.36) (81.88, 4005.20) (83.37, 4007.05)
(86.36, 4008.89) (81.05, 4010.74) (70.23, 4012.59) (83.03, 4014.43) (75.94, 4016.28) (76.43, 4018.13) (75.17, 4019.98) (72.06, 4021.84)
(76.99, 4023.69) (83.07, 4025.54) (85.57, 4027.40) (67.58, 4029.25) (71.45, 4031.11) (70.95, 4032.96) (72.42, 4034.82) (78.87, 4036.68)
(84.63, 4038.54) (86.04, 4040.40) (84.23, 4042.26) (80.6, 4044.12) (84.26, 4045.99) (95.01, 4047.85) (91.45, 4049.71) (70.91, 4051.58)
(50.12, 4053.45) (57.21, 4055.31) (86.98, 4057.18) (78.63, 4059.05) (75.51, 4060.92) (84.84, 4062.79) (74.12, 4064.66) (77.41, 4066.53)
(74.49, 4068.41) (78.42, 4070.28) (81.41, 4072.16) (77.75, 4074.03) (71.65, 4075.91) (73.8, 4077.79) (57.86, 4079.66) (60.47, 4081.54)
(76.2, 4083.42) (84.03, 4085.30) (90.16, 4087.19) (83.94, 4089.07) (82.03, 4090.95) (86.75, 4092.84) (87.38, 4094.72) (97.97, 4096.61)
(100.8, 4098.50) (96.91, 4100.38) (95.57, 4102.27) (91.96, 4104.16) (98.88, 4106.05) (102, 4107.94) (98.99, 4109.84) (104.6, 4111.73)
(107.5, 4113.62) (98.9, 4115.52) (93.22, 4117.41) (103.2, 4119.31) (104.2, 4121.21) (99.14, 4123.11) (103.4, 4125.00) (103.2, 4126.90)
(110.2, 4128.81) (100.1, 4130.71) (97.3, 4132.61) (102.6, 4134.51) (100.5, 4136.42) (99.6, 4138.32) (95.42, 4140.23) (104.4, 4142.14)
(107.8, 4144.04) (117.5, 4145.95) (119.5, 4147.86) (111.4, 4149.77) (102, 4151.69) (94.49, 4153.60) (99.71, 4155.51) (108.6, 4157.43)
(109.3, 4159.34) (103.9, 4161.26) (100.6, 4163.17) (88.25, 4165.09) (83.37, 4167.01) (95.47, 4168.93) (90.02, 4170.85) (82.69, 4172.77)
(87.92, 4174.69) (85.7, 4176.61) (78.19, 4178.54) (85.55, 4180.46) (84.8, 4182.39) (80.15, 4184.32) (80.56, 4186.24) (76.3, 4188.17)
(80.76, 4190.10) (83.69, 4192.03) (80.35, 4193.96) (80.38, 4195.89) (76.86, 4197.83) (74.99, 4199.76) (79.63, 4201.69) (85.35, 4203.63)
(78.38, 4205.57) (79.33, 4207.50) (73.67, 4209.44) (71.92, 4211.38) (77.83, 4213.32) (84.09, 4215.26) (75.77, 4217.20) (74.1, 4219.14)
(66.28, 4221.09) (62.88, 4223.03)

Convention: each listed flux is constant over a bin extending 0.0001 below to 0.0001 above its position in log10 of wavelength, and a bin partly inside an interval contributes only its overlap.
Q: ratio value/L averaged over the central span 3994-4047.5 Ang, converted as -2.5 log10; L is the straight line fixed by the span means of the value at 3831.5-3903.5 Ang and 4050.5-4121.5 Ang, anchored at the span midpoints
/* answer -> 0.10 mag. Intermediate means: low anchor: 89.8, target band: 78.5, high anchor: 84.5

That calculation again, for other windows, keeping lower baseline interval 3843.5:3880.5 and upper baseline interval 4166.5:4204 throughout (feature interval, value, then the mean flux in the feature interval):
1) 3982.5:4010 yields 0.19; 74.5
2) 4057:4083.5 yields 0.15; 74.9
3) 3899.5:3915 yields 0.06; 86.6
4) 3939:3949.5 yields 0.01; 89.4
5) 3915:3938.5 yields 0.09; 83.1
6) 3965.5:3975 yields 0.07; 83.5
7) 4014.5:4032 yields 0.15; 76.3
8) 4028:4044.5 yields 0.13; 77.5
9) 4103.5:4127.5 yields -0.19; 101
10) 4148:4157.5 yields -0.24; 104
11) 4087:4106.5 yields -0.08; 92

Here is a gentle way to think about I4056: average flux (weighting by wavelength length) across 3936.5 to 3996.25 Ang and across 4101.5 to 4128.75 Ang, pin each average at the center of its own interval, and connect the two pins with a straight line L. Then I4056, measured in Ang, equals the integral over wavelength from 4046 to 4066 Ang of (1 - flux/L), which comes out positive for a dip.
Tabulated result 3.6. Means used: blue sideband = 83.6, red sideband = 101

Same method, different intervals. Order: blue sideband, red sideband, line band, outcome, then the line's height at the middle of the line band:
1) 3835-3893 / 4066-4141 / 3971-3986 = 1.4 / 90.8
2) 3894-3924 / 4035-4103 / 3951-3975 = -1.4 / 84.1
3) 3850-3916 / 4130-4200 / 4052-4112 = 6.3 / 91.8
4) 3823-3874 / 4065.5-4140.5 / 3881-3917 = 2.2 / 91.1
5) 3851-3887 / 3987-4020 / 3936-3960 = -3.3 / 81.4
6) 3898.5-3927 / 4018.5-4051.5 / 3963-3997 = 2.1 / 81.8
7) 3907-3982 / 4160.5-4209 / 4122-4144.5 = -4.6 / 84.5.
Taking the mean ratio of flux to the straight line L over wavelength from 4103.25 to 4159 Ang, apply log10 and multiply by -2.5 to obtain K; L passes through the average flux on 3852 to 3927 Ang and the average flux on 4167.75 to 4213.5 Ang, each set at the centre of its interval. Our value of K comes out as -0.24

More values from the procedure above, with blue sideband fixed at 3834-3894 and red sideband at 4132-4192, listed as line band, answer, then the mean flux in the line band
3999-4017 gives 0.16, 80.2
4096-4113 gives -0.05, 98.8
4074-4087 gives 0.28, 72.3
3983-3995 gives 0.36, 66.5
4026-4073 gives 0.20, 77.8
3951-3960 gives -0.06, 96.8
